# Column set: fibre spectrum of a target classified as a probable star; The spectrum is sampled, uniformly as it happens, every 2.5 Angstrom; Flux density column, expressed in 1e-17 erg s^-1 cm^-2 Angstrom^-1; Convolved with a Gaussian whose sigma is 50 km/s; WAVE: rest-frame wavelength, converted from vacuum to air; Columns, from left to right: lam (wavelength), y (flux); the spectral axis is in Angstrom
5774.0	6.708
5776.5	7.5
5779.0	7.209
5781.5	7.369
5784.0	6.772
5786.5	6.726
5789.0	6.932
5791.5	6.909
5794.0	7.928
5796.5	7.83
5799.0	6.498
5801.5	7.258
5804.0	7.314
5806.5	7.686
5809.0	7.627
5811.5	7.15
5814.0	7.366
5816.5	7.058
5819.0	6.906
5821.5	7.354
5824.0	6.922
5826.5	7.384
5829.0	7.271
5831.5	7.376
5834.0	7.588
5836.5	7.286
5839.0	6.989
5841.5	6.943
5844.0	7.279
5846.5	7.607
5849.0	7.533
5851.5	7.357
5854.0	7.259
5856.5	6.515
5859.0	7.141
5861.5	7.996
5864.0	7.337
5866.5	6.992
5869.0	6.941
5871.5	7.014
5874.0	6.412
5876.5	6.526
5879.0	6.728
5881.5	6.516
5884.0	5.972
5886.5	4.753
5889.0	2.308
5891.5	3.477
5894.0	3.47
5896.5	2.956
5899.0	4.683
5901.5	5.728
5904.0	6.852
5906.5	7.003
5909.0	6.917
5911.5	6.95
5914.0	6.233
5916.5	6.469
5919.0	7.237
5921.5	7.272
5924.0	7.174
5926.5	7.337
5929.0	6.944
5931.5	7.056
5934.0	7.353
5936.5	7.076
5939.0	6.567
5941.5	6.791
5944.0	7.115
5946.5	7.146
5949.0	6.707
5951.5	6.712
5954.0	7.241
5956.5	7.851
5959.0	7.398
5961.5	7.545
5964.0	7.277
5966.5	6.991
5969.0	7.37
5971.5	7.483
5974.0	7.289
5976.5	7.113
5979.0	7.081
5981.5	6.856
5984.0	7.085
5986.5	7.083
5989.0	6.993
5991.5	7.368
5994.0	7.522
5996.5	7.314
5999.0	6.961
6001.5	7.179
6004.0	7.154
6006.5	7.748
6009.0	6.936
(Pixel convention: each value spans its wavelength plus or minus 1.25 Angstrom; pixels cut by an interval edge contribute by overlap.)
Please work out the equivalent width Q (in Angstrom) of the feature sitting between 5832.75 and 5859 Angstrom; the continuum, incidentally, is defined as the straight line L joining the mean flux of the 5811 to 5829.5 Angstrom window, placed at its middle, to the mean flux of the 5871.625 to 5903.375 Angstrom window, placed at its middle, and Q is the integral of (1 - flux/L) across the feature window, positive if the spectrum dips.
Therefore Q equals -3.6 Angstrom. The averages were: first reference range 7.17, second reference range 5.07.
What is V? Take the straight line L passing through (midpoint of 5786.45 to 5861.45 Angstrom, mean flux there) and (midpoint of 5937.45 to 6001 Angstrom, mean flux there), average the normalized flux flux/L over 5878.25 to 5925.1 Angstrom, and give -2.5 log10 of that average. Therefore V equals 0.25 mag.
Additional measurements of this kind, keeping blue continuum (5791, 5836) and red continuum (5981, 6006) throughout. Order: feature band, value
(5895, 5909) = 0.29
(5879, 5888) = 0.25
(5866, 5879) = 0.08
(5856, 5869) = 0.01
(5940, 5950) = 0.04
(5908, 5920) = 0.08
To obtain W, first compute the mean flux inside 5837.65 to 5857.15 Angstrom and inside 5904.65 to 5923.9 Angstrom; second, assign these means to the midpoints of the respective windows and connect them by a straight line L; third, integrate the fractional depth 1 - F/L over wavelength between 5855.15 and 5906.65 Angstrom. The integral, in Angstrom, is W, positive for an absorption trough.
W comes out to 8.8 Angstrom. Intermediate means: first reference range 7.21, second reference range 6.89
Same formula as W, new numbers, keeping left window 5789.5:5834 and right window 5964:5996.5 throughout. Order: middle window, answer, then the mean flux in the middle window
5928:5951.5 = 0.8 Angstrom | 6.96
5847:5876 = 0.5 Angstrom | 7.13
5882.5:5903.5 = 8.6 Angstrom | 4.29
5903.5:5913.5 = 0.5 Angstrom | 6.88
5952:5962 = -0.3 Angstrom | 7.45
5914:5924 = 0.4 Angstrom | 6.92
